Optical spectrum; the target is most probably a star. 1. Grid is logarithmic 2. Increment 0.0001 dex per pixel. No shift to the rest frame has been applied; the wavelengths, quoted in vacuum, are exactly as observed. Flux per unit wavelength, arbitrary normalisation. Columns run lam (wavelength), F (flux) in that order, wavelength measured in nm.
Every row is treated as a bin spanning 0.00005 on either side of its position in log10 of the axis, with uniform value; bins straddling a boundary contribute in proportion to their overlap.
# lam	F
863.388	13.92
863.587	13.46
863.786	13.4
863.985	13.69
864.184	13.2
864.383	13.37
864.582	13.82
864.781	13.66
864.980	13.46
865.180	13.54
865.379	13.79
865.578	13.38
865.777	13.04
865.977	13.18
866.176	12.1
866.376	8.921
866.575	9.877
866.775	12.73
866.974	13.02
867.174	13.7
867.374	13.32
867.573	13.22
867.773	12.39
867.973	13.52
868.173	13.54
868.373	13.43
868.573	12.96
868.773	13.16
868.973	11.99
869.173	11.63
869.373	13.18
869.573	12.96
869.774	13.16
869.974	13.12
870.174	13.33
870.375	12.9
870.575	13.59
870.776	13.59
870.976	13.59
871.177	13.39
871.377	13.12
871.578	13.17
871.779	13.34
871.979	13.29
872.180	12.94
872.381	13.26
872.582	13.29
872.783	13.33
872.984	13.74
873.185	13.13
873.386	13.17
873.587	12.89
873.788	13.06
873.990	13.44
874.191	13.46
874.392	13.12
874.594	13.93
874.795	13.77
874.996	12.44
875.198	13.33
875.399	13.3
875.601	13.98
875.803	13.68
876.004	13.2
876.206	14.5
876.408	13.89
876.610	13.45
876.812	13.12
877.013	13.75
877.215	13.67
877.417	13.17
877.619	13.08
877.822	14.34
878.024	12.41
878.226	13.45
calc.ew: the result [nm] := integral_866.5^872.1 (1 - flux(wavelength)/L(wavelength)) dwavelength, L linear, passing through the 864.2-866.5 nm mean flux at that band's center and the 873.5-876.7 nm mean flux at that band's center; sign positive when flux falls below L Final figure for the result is 0.049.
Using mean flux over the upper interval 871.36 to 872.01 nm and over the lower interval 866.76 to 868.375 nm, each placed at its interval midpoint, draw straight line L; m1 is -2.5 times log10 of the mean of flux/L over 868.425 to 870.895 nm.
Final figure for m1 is 0.02 mag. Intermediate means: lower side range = 13.2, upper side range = 13.2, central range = 13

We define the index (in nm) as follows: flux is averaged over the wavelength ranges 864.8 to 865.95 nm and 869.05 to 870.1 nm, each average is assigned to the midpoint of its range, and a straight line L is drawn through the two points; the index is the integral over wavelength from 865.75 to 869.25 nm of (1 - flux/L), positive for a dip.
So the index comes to 0.154 nm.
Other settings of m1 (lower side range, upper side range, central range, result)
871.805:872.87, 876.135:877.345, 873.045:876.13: 0.011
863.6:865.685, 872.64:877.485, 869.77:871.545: 0.013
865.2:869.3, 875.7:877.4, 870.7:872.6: -0.014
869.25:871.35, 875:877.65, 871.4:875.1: 0.010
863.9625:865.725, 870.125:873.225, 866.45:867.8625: 0.076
